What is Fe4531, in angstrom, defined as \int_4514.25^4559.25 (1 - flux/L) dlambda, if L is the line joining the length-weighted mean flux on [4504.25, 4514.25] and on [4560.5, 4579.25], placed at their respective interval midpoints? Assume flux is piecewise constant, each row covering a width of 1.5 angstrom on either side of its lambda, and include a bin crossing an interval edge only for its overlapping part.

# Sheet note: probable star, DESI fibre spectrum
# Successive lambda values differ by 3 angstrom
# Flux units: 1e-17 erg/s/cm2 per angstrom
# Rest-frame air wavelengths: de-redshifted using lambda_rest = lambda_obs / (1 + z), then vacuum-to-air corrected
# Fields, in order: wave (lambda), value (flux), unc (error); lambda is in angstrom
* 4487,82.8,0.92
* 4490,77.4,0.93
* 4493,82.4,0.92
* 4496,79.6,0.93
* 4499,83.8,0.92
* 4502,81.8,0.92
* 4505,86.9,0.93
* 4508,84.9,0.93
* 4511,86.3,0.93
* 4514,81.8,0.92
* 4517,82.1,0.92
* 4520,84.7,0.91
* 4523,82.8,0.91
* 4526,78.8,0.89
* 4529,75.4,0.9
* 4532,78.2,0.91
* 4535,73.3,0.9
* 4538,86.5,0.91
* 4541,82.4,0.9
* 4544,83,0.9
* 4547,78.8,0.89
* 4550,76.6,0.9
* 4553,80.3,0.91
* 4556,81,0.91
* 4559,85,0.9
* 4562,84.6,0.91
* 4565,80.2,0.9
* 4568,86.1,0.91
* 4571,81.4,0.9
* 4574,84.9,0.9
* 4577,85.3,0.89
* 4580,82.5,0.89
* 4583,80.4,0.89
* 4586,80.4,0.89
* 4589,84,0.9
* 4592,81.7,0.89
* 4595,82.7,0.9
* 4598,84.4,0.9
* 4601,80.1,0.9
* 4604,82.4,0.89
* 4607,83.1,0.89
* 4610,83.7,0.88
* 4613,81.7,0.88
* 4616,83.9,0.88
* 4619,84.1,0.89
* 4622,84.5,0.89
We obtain 2.1 angstrom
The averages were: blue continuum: 85.2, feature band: 80.5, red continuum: 83.7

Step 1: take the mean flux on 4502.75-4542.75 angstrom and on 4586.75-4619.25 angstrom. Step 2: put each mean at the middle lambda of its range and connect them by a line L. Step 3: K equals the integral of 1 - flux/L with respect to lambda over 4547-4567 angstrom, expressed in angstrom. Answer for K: 0.3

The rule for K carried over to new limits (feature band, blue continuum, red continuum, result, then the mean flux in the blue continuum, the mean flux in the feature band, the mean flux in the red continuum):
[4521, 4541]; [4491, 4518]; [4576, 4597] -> 0.8 angstrom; 83.2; 79.5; 82.4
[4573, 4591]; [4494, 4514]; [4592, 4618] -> 0.0 angstrom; 83.7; 82.8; 82.7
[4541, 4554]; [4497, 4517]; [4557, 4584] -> 0.6 angstrom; 84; 80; 83.4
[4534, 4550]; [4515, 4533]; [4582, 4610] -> 0.0 angstrom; 80.4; 80.6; 82.2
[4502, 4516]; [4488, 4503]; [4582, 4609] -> -0.6 angstrom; 81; 84.5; 82.2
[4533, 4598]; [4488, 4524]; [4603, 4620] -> 0.8 angstrom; 82.9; 82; 83.1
